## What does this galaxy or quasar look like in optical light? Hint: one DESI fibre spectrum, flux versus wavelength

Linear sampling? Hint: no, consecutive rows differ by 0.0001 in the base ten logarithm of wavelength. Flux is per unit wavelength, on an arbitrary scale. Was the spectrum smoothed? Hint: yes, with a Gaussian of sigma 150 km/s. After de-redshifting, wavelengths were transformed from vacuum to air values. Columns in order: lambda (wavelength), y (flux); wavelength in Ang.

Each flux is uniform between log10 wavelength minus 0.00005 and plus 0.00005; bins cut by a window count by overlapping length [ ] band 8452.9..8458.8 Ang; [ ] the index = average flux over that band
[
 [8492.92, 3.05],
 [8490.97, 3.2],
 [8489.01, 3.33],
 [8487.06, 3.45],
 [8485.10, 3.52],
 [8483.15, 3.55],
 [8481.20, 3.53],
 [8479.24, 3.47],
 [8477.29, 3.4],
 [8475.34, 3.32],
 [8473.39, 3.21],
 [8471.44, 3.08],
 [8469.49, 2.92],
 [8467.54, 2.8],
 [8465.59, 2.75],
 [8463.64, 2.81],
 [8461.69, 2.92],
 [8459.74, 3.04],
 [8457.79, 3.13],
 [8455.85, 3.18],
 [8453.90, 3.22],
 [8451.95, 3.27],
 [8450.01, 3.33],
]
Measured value 3.18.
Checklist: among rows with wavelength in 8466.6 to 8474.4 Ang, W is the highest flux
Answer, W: 3.21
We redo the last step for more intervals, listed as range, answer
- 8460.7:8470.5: 2.92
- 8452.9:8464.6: 3.22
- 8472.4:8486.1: 3.55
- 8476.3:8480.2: 3.47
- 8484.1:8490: 3.52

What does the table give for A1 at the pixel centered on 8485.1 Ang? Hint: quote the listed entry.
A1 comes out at 3.52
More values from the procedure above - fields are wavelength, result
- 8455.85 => 3.18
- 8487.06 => 3.45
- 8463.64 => 2.81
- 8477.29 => 3.4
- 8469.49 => 2.92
